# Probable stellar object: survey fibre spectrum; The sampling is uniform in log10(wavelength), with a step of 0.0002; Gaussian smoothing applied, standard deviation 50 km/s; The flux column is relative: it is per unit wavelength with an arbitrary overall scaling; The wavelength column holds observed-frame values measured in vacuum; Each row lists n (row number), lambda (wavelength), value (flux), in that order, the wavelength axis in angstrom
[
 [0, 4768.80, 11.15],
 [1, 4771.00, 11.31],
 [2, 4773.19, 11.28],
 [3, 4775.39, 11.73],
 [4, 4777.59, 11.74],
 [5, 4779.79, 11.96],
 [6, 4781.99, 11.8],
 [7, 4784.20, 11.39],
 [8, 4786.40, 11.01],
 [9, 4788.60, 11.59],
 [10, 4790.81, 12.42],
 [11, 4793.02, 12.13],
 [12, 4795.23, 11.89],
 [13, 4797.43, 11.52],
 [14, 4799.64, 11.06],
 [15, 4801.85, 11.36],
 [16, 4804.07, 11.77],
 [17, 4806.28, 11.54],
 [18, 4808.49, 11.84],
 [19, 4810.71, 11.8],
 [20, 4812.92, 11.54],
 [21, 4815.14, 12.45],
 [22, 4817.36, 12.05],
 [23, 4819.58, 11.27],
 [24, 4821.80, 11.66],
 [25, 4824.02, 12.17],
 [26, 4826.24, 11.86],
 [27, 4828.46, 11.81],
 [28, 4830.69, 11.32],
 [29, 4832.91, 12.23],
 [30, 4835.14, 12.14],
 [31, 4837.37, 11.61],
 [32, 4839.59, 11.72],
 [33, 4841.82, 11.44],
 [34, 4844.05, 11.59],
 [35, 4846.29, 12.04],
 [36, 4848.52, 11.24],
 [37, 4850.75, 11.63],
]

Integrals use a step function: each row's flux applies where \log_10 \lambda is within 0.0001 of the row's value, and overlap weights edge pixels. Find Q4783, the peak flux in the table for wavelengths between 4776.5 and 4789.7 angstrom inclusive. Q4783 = 11.96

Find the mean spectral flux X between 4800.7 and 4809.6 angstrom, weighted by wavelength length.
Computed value 11.6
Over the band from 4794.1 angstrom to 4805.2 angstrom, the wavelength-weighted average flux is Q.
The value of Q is 11.5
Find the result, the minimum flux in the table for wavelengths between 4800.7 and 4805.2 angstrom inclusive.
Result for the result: 11.36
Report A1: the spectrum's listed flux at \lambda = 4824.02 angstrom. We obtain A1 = 12.17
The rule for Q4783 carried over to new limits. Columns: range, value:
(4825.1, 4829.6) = 11.86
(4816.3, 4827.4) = 12.17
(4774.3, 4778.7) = 11.74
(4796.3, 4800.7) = 11.52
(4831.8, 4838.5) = 12.23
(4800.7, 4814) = 11.84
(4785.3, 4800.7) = 12.42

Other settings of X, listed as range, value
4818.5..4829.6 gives 11.8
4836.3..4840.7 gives 11.7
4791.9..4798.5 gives 11.9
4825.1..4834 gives 11.8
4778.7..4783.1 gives 11.9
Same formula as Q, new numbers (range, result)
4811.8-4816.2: 12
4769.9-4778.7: 11.5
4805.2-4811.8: 11.7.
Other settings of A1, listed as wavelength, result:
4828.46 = 11.81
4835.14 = 12.14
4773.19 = 11.28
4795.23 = 11.89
